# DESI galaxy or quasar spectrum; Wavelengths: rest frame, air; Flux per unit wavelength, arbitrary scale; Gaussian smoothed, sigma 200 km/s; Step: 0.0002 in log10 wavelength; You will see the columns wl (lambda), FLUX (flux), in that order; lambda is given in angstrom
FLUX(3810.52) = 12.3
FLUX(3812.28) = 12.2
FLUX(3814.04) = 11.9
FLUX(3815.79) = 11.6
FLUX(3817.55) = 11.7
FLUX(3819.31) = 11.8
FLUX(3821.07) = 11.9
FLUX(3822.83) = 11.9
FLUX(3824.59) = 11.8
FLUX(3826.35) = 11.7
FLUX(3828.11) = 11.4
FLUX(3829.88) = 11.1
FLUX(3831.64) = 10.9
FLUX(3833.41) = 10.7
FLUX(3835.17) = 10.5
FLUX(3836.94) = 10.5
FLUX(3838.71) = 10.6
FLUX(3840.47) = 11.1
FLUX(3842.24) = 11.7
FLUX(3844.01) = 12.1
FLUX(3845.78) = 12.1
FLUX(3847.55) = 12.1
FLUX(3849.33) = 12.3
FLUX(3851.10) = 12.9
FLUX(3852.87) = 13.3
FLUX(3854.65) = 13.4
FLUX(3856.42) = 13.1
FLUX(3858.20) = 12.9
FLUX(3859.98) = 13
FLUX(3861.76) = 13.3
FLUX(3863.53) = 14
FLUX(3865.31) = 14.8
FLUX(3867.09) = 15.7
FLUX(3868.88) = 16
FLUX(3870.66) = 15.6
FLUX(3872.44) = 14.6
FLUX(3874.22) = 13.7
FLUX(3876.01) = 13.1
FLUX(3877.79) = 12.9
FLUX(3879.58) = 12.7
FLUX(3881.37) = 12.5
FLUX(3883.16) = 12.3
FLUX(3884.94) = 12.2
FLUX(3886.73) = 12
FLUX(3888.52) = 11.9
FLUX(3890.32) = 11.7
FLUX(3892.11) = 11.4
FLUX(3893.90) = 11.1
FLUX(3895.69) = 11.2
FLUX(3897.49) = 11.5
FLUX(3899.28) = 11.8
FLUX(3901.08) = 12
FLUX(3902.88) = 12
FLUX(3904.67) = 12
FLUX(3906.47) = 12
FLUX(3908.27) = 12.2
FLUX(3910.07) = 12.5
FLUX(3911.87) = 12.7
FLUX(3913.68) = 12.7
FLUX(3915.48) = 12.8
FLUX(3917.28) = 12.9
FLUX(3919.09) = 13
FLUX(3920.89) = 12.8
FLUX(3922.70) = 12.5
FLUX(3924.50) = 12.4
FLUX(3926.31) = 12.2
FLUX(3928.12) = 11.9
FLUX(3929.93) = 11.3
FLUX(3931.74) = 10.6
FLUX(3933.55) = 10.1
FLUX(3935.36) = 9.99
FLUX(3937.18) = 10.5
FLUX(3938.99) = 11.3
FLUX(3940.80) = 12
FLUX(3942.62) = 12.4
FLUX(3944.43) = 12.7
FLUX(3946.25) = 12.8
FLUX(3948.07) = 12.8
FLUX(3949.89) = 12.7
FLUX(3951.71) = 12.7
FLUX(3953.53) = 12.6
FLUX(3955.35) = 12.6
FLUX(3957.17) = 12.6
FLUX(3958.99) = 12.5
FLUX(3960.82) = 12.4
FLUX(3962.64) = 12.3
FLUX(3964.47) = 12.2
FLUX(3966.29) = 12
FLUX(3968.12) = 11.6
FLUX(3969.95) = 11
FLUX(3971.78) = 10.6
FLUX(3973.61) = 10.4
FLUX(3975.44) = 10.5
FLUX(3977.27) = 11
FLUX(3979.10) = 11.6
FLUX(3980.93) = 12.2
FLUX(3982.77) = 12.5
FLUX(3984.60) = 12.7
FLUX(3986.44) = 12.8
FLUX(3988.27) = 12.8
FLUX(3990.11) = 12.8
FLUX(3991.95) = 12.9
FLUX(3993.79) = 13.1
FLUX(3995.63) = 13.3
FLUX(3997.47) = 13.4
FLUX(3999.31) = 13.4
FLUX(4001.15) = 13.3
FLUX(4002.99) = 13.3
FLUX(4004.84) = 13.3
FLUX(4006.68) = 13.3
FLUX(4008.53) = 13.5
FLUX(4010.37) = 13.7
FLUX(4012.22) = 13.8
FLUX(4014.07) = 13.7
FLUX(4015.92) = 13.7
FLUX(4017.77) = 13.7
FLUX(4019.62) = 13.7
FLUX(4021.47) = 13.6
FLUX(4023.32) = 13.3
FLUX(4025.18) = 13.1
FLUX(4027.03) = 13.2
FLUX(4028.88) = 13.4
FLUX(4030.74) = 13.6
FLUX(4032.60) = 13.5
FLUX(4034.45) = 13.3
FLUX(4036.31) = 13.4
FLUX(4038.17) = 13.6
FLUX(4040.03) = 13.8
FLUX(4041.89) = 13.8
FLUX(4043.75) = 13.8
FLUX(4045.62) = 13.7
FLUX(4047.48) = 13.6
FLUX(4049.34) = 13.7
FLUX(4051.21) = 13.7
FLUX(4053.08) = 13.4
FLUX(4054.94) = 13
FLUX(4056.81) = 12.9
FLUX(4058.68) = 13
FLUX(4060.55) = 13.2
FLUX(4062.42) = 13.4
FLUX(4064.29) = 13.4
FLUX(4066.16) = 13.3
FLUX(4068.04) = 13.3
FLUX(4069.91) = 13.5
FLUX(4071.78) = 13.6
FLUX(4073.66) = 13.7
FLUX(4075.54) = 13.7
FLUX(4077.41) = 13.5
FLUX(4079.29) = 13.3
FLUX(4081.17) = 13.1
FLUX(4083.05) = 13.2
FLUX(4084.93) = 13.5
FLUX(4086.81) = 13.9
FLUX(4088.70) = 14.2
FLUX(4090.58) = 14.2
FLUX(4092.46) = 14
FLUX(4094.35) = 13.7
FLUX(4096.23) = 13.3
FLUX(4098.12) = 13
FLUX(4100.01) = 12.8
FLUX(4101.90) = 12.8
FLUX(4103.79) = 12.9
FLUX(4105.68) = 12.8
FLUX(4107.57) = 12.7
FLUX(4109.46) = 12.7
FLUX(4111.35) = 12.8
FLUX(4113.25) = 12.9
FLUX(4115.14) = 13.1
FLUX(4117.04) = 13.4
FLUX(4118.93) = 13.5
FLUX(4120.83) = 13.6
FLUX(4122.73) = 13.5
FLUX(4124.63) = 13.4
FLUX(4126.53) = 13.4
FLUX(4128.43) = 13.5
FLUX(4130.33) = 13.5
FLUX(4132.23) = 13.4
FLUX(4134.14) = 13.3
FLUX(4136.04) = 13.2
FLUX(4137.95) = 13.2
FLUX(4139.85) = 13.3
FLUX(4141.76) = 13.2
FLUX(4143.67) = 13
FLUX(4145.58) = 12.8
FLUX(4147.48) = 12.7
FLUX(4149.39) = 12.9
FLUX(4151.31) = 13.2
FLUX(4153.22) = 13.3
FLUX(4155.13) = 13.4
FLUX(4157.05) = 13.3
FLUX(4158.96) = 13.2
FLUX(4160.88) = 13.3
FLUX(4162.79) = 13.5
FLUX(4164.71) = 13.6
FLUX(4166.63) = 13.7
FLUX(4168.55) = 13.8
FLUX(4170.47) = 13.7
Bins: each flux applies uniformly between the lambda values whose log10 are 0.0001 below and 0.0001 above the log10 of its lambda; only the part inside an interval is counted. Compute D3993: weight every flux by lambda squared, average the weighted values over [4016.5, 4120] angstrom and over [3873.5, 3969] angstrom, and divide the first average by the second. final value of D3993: 1.19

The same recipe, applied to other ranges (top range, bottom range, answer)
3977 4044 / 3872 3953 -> 1.15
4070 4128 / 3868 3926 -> 1.17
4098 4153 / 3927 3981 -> 1.22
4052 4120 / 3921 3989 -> 1.19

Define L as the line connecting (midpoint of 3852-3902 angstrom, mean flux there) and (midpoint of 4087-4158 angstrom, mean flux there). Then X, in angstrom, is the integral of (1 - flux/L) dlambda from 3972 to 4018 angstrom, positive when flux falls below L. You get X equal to 1.1 angstrom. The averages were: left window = 13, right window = 13.2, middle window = 12.8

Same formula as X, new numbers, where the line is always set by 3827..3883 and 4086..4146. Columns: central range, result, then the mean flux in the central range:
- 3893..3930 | 1.89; 12.2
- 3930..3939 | 1.68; 10.5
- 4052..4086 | -0.40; 13.3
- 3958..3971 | 0.97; 12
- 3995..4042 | -1.48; 13.5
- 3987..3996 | 0.04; 13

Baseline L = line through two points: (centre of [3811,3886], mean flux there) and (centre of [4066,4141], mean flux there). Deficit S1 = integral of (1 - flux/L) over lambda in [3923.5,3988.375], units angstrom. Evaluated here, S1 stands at 5.1 angstrom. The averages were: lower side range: 12.5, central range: 11.9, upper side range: 13.3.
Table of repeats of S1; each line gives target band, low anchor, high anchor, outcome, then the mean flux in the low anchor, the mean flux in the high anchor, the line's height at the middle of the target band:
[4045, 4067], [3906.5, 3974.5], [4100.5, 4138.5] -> -1.0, 12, 13.2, 12.8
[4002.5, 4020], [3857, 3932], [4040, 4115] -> -0.6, 12.7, 13.4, 13.1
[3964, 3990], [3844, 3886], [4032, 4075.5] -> 3.3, 13.4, 13.5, 13.4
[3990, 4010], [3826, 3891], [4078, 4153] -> -0.5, 12.6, 13.3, 13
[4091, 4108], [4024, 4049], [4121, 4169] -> 0.3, 13.5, 13.3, 13.4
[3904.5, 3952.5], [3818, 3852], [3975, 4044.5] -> 1.2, 11.5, 13.2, 12.4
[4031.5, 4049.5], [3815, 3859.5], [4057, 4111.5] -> -0.8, 11.8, 13.3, 13.1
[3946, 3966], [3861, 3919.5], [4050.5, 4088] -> 0.7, 12.8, 13.4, 13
